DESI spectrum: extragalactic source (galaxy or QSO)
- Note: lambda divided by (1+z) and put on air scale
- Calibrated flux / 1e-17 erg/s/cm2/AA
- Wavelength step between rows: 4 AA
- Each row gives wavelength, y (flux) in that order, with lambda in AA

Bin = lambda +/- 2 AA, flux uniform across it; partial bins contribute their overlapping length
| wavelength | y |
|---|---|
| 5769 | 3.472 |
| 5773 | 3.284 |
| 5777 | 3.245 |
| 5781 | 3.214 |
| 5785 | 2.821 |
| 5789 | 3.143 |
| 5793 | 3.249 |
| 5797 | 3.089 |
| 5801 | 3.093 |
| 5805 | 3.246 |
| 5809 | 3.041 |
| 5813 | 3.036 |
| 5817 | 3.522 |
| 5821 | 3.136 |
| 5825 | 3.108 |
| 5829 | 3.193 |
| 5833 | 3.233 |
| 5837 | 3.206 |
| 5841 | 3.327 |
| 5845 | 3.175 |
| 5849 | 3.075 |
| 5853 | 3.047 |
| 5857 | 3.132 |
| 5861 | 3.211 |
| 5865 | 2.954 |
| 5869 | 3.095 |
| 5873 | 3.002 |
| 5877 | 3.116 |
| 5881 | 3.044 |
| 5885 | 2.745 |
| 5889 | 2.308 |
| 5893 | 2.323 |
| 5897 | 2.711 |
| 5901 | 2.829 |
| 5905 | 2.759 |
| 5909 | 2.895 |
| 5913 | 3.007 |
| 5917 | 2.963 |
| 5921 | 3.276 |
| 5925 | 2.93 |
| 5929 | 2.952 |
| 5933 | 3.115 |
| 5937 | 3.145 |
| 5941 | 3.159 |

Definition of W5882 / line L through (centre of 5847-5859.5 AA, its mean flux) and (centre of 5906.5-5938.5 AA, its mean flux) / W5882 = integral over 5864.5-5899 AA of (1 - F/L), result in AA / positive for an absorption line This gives 2.9 AA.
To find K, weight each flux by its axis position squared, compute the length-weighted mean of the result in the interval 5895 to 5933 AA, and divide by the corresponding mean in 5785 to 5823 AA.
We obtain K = 1.0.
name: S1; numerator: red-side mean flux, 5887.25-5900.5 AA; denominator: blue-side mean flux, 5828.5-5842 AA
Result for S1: 0.8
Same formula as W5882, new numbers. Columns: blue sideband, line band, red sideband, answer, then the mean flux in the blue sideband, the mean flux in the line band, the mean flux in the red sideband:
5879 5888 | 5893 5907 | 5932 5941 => 1.06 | 2.83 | 2.7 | 3.14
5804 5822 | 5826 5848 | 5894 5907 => -1.04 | 3.2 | 3.21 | 2.73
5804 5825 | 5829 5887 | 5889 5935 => -1.12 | 3.19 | 3.1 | 2.86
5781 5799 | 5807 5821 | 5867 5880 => -0.48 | 3.09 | 3.19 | 3.07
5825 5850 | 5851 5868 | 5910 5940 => 0.41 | 3.2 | 3.09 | 3.05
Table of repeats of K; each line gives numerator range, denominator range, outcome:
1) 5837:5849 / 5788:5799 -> 1.03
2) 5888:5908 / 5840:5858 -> 0.85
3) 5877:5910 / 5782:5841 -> 0.89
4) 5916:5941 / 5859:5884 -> 1.03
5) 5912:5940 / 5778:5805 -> 1.03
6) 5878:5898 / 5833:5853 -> 0.84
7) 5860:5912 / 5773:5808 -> 0.93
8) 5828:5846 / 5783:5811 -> 1.06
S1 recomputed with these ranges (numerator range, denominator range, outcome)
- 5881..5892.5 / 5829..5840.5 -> 0.80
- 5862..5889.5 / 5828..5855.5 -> 0.92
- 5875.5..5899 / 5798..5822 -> 0.85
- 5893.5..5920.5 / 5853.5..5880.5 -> 0.93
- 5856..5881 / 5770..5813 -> 0.98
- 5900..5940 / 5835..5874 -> 0.96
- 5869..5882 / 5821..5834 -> 0.97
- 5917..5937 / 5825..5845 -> 0.95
